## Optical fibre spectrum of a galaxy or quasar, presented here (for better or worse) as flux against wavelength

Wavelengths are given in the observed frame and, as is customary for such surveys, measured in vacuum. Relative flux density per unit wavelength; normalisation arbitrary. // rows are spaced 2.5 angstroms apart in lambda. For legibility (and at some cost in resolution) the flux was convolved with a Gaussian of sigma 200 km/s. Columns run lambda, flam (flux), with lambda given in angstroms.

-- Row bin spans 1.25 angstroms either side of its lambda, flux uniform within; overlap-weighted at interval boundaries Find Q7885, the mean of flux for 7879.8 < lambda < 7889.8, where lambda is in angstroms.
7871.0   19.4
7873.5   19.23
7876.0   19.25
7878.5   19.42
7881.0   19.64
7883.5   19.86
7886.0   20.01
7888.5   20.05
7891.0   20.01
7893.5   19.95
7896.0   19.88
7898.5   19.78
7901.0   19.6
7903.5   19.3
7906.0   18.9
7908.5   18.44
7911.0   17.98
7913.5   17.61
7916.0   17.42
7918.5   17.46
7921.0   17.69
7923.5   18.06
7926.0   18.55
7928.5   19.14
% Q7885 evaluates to 19.9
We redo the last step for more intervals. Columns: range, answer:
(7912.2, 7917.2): 17.5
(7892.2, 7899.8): 19.9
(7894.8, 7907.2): 19.5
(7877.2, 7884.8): 19.6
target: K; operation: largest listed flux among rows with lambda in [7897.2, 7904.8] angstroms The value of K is 19.78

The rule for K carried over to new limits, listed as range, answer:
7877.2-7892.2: 20.05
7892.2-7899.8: 19.95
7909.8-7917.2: 17.98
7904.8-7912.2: 18.9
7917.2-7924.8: 18.06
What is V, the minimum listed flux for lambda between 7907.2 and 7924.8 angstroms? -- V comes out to 17.42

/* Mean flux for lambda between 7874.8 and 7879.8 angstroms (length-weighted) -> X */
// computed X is 19.3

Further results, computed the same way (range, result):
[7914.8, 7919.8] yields 17.4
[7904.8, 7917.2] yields 18.1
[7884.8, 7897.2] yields 20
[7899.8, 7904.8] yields 19.4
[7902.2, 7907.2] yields 19.1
